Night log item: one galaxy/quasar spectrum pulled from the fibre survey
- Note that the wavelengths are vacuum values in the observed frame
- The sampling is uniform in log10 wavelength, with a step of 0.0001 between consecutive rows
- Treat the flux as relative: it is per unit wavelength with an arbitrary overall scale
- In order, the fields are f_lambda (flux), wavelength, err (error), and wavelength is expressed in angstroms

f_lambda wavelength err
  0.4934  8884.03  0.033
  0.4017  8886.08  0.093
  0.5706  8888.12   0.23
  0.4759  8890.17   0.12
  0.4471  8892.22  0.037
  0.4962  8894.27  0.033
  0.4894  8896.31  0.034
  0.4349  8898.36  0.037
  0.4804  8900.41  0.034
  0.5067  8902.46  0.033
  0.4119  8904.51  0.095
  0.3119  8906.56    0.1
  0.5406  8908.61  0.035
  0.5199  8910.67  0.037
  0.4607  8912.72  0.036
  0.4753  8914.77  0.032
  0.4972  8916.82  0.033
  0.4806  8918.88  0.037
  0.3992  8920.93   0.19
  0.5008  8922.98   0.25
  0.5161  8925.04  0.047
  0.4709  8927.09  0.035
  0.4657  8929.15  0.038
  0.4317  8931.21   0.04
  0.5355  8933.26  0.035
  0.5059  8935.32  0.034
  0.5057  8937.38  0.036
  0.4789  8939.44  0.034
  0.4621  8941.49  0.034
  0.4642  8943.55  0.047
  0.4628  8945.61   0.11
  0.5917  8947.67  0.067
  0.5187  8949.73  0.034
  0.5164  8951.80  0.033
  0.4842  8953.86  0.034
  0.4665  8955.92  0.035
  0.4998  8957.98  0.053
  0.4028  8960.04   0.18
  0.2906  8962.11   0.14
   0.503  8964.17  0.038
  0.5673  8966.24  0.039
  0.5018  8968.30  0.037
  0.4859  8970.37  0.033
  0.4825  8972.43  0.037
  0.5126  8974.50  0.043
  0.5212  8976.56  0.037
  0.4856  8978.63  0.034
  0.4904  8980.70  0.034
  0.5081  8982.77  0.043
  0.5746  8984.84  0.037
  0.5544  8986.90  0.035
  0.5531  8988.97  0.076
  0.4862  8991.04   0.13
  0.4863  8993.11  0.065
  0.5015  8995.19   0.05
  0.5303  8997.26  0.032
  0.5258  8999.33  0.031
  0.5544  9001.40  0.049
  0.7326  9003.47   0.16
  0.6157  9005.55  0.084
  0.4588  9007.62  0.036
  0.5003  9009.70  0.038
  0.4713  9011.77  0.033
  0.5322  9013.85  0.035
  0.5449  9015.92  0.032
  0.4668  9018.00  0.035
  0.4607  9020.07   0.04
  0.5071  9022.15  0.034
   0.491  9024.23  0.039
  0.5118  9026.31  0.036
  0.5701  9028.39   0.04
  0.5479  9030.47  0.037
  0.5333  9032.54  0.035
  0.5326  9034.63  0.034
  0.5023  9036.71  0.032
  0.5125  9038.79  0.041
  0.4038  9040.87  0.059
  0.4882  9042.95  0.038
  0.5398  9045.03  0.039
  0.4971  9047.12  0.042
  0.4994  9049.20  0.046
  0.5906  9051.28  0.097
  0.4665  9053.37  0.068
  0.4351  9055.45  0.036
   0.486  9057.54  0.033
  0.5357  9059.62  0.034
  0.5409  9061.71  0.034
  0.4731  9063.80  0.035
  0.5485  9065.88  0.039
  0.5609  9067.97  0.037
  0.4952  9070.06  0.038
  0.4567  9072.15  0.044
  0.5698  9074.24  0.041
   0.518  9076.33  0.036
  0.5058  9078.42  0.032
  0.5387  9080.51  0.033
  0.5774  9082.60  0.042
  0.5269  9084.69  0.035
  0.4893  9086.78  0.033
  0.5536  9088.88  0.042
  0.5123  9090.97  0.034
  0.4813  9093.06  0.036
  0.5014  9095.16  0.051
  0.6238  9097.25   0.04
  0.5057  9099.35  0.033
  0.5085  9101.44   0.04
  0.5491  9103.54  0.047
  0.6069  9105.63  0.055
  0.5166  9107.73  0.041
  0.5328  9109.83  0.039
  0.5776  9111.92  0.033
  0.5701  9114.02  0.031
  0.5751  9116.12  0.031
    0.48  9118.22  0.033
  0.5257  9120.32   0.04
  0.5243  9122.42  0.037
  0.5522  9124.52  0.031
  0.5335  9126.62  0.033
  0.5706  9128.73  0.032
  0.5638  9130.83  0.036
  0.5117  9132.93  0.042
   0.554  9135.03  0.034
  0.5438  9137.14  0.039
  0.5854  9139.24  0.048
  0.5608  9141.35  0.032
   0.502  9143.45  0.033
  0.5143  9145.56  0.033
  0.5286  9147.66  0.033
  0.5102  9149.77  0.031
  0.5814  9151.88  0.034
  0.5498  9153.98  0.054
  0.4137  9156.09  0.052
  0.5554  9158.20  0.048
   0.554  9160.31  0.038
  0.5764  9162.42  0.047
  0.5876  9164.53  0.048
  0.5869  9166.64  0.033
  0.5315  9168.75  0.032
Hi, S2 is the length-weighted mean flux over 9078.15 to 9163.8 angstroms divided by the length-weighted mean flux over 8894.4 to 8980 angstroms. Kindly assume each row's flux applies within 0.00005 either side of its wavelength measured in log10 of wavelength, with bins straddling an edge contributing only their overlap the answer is 1.12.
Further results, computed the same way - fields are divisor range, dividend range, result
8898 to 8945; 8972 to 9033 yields 1.11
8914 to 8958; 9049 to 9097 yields 1.06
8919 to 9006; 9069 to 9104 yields 1.04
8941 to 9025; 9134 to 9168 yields 1.07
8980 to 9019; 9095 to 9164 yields 1.02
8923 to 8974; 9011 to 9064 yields 1.04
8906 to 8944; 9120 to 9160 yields 1.12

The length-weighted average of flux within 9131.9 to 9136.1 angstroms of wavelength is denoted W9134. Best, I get 0.533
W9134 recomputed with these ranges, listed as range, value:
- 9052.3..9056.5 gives 0.451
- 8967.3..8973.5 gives 0.49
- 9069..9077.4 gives 0.51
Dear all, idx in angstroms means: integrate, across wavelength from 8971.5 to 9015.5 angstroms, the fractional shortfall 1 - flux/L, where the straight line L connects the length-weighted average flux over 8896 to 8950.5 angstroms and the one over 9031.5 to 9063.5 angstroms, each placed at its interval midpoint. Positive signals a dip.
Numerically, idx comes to -3.2 angstroms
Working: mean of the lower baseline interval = 0.478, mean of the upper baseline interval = 0.504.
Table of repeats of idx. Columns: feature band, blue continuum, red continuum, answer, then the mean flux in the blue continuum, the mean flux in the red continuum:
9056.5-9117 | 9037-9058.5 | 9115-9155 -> -2.16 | 0.492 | 0.54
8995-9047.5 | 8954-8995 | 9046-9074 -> -2.05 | 0.493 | 0.508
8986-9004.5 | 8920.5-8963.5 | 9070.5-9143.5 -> -1.91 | 0.476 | 0.537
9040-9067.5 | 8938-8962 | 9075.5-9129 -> 0.85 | 0.479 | 0.536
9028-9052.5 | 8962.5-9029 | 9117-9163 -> 0.36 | 0.519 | 0.536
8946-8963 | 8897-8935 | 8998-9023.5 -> 0.74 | 0.47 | 0.53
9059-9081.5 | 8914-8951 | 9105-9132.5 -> 0.39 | 0.487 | 0.547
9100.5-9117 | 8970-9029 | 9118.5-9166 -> -0.58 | 0.521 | 0.54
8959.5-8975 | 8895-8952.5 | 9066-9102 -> 0.74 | 0.48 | 0.526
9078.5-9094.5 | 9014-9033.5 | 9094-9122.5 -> 0.36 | 0.516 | 0.543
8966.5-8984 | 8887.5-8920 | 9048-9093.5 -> -0.37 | 0.473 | 0.517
